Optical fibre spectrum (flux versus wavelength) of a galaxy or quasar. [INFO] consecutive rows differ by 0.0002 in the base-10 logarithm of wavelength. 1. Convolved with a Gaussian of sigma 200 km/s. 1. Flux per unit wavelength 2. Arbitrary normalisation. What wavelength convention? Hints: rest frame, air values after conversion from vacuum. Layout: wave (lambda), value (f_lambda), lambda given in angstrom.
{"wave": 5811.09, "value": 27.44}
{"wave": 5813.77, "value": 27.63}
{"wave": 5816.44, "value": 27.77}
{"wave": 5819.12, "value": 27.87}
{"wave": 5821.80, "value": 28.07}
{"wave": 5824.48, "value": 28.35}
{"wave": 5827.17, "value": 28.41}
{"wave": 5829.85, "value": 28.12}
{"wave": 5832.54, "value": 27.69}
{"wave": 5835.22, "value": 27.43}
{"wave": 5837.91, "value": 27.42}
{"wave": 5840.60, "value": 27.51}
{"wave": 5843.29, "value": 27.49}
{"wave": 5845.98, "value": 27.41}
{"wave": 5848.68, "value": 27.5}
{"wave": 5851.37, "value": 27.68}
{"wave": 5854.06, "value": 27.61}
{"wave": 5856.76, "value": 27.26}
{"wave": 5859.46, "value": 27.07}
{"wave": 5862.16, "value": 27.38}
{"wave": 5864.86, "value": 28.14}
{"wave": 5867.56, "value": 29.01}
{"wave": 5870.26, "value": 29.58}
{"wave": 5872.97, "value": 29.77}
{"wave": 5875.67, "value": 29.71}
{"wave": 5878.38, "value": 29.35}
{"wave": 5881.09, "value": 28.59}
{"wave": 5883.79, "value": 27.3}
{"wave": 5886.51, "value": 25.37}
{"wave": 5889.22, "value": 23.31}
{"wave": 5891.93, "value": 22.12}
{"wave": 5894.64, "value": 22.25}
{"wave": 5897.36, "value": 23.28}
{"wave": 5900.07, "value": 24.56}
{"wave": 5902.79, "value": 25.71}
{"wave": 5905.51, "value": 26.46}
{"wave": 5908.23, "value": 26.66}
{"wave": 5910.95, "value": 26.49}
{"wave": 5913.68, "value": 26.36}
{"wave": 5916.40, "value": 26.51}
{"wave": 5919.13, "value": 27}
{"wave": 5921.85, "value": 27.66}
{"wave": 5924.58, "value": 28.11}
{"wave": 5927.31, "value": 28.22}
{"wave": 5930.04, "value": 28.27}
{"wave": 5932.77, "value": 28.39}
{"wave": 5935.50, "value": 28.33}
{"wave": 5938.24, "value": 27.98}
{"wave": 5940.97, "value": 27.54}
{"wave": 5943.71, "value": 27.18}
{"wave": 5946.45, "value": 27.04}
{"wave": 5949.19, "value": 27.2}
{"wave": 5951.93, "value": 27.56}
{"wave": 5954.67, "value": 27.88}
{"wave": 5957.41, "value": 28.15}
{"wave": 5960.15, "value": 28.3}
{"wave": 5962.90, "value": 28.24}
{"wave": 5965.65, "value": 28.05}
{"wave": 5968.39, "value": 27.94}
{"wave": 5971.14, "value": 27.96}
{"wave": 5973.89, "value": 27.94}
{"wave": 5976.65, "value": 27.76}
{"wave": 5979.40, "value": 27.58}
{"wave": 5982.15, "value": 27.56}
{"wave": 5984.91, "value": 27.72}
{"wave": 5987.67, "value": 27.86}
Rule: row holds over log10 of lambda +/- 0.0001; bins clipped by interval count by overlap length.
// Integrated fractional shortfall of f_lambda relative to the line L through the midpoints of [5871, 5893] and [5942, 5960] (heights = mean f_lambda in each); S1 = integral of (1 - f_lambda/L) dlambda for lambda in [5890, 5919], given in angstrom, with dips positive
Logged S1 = 2.3 angstrom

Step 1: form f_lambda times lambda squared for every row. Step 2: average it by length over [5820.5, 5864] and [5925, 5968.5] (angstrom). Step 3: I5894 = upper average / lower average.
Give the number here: 1.0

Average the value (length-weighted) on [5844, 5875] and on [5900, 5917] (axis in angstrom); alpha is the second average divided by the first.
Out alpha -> 0.9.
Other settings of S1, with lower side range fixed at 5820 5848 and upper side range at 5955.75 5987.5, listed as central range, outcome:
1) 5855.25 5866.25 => 0.1 angstrom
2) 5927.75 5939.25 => -0.2 angstrom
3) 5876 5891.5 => 0.6 angstrom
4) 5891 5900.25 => 1.6 angstrom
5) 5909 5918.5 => 0.5 angstrom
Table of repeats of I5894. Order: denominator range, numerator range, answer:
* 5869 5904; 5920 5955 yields 1.08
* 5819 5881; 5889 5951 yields 0.96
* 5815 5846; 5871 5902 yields 0.95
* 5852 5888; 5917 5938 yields 1.01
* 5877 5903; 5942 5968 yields 1.13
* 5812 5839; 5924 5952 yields 1.04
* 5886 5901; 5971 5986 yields 1.22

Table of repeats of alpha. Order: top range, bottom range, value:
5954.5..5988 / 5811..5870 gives 1.00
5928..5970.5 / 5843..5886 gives 0.99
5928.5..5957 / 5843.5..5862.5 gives 1.01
